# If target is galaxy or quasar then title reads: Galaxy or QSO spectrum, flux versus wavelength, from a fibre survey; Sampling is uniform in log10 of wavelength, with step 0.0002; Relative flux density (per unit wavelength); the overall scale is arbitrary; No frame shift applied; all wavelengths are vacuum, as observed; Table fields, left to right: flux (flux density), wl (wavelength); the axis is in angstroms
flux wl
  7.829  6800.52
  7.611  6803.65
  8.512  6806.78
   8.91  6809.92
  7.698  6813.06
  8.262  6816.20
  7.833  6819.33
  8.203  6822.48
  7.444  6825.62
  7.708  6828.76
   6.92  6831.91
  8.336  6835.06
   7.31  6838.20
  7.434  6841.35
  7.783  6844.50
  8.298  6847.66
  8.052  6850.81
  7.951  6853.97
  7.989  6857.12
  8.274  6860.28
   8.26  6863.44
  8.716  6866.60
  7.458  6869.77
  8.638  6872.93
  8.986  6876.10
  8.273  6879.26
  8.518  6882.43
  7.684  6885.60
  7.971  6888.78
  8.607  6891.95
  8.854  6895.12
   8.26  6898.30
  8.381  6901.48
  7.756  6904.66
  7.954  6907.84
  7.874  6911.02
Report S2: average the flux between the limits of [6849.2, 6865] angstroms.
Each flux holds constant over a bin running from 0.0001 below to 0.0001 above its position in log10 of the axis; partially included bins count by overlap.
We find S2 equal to 8.11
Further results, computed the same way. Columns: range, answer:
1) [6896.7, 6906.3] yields 8.13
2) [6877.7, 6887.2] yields 8.15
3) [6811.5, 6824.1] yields 8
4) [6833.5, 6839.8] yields 7.83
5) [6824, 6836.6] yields 7.6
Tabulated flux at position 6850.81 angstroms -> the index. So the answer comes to 8.052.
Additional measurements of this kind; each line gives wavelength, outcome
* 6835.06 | 8.336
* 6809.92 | 8.91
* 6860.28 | 8.274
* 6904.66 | 7.756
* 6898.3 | 8.26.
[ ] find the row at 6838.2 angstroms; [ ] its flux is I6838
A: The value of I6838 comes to 7.31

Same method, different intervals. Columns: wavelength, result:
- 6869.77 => 7.458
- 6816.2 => 8.262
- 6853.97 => 7.951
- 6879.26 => 8.273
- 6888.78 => 7.971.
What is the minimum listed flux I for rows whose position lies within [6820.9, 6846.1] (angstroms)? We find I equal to 6.92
